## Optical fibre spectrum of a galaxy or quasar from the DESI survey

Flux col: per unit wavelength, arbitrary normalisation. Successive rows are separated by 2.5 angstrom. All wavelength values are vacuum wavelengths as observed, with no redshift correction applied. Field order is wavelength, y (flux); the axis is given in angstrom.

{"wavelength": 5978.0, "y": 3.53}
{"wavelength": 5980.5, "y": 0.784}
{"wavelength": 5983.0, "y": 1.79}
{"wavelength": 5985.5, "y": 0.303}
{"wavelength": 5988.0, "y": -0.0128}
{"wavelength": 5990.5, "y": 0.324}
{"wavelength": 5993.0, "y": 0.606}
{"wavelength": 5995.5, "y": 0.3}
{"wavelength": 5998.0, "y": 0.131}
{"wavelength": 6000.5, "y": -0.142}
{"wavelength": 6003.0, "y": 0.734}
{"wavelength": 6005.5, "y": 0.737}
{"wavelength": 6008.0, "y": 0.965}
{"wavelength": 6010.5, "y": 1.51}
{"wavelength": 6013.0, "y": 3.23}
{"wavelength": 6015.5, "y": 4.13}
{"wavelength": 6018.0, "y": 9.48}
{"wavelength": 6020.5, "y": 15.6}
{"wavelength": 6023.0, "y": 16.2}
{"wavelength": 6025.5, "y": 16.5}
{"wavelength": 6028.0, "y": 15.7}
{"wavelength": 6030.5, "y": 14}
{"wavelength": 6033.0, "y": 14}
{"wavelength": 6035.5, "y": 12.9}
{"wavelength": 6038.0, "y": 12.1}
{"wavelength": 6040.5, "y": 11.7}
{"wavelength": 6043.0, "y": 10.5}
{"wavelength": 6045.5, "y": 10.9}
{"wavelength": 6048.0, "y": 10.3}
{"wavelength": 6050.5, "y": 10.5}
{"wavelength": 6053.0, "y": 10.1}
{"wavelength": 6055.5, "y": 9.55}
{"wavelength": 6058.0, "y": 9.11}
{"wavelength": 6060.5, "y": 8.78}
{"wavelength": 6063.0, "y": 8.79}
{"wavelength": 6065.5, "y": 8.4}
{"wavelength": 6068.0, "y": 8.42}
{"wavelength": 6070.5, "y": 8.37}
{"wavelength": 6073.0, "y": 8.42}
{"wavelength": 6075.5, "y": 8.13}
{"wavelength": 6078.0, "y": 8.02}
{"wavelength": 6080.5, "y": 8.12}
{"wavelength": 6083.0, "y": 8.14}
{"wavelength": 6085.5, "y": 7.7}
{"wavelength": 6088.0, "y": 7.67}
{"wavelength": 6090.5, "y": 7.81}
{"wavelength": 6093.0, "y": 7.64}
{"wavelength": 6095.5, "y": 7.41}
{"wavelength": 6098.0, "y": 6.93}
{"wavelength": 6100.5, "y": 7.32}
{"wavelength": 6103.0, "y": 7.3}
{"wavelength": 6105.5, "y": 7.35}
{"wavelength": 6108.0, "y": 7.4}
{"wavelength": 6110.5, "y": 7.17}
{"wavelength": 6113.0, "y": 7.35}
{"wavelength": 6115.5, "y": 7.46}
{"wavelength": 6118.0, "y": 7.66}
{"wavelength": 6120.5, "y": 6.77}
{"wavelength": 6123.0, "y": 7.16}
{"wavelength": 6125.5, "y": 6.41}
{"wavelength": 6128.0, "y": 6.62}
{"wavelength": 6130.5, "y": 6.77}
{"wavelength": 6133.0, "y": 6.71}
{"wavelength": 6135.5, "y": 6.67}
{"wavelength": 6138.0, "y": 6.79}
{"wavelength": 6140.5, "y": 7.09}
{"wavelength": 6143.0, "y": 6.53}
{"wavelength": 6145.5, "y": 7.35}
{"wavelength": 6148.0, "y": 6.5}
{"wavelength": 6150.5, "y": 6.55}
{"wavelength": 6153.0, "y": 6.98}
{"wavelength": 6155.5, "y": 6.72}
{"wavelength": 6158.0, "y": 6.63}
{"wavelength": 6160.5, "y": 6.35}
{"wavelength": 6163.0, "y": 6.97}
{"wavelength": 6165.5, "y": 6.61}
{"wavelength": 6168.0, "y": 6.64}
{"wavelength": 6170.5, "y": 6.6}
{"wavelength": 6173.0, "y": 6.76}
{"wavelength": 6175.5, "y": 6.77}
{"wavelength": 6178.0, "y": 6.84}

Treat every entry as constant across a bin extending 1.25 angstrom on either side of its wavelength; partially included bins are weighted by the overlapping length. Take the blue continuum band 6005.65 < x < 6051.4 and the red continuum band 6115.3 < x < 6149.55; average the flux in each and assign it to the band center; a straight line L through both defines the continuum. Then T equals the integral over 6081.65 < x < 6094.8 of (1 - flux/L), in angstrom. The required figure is 0.89 angstrom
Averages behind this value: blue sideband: 10.3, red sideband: 6.87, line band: 7.78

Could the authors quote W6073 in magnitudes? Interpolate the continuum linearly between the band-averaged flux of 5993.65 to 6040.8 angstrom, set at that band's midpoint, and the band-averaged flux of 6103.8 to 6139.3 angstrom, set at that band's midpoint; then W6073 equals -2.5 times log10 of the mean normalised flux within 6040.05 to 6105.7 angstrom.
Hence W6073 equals -0.17 mag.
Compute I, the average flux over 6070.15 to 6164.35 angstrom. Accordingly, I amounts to 7.22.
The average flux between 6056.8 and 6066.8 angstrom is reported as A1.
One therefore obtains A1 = 8.77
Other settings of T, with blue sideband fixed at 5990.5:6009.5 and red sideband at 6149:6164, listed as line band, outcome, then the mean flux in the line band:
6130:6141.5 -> -1.8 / 6.8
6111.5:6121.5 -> -4.4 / 7.32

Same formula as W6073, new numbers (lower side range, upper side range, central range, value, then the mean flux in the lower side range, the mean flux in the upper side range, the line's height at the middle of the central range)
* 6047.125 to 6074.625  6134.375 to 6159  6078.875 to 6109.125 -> 0.09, 9.13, 6.78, 8.22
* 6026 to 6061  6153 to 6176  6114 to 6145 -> 0.17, 11.6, 6.69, 8.11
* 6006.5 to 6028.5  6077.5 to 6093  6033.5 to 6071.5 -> -0.20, 8.94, 7.88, 8.39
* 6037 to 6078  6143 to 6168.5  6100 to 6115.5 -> 0.11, 9.57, 6.72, 8.11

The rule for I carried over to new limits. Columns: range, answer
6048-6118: 8.15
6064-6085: 8.24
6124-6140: 6.69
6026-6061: 11.6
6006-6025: 7.41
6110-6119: 7.42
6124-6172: 6.71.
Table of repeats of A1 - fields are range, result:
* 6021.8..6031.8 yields 15.6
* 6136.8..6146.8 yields 6.94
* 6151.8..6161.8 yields 6.67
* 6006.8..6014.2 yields 1.9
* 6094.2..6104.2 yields 7.24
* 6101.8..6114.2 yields 7.31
